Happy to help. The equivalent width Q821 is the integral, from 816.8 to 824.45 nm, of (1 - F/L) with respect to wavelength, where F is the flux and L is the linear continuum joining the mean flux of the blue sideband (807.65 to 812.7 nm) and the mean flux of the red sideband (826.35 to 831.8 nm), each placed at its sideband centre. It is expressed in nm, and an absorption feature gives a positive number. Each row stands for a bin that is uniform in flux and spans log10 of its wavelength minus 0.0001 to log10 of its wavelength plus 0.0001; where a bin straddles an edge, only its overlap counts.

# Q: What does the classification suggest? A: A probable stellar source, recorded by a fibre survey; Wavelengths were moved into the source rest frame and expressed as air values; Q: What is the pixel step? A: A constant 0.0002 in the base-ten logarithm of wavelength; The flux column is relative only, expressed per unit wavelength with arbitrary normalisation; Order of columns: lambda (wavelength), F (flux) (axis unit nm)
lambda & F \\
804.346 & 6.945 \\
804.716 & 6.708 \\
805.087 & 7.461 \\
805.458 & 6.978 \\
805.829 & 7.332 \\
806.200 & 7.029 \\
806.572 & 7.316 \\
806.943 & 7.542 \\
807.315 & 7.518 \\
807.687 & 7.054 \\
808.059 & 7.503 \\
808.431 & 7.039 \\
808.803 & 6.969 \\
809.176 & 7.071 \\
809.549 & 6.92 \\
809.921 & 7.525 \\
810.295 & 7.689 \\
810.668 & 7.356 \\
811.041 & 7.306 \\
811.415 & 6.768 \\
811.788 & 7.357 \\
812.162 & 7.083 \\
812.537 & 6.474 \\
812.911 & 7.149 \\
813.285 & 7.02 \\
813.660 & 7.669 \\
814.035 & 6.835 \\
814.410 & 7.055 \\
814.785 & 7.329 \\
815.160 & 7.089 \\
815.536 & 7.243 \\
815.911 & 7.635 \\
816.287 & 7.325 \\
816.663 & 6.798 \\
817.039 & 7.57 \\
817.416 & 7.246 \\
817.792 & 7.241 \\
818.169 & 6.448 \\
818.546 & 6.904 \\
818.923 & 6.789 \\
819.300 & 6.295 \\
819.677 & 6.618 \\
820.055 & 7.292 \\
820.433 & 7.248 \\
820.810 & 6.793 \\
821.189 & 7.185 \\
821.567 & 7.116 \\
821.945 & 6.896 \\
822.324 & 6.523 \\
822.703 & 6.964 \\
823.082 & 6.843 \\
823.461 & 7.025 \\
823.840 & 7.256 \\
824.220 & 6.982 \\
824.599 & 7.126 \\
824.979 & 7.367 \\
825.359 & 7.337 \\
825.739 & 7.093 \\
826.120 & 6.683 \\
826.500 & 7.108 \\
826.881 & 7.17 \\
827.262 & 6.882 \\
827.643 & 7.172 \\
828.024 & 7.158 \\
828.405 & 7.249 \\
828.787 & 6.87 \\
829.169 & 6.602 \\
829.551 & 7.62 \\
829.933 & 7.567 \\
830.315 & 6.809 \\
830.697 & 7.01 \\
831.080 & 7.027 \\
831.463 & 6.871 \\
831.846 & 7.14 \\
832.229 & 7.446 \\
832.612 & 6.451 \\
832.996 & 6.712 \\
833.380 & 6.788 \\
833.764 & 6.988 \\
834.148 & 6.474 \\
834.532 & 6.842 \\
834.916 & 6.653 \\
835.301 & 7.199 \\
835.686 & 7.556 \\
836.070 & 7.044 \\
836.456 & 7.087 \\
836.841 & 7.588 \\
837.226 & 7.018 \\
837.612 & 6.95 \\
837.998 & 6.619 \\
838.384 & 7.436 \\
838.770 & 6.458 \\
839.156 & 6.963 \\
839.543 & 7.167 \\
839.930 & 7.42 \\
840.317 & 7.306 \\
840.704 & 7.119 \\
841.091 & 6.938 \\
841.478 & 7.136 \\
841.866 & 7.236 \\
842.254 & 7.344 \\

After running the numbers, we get 0.16 nm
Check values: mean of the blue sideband 7.16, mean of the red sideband 7.08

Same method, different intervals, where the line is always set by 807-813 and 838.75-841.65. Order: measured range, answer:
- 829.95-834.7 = 0.14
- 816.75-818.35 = 0.01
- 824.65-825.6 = -0.02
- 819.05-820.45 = 0.07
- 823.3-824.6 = 0.01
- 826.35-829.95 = 0.01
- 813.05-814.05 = -0.01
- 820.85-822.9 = 0.06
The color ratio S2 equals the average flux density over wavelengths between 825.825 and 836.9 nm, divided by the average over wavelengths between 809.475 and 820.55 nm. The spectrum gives 0.99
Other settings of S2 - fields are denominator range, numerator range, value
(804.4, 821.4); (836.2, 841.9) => 1.00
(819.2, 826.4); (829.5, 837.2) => 1.01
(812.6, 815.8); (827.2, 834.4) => 0.98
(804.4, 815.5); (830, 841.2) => 0.98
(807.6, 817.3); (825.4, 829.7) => 0.98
